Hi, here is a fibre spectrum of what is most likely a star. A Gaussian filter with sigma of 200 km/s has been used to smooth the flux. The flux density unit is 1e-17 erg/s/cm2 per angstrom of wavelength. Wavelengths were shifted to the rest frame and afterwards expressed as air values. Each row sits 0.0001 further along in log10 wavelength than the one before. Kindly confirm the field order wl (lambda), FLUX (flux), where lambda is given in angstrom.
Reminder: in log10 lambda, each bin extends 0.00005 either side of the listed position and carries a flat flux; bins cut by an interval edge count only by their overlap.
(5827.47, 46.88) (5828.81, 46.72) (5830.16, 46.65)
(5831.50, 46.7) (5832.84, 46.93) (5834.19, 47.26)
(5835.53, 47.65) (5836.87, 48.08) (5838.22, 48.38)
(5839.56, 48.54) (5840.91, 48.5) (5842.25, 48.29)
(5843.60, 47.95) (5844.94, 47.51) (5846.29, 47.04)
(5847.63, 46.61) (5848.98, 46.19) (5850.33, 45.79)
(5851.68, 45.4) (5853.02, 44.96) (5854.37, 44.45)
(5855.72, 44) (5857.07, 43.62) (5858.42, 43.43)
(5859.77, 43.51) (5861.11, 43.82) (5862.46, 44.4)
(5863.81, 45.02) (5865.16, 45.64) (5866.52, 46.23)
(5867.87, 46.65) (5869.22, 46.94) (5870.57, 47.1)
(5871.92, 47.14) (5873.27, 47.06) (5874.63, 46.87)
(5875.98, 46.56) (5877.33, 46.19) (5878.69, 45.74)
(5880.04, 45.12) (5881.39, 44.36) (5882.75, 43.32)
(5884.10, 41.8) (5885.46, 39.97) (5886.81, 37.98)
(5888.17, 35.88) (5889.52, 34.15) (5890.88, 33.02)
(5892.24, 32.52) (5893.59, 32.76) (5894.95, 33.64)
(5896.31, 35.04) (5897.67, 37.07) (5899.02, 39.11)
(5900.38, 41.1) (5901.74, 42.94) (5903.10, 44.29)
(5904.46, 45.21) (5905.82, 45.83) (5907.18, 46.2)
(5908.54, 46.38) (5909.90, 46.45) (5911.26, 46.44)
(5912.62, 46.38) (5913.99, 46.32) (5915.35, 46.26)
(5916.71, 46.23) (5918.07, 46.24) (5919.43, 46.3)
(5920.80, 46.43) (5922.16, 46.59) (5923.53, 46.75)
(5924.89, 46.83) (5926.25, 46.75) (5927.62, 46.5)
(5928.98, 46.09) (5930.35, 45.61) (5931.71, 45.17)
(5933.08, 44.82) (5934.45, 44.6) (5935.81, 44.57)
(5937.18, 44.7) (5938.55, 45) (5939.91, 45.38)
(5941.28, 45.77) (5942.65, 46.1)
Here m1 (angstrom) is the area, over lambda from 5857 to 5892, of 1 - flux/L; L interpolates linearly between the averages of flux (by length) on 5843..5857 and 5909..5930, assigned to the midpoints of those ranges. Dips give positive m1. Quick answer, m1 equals 2.0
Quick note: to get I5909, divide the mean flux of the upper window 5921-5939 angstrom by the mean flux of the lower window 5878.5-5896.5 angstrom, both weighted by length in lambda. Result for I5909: 1.2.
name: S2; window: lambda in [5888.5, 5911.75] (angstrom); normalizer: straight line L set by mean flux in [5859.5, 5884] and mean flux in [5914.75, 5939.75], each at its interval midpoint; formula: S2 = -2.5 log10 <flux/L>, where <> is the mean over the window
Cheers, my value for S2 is 0.14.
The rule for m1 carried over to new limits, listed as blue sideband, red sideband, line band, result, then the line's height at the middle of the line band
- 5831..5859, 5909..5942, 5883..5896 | 2.9 angstrom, 46.2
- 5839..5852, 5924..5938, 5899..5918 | 0.3 angstrom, 46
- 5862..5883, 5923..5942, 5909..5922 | -0.2 angstrom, 45.7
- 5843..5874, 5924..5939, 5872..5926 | 3.3 angstrom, 45.6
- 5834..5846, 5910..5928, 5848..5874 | 1.2 angstrom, 47.6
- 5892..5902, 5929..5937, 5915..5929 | -1.3 angstrom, 42.5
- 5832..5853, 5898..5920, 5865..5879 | -0.1 angstrom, 46.3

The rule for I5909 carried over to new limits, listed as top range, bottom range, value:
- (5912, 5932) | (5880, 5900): 1.23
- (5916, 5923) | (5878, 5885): 1.06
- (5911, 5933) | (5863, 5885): 1.01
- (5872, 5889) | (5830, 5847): 0.91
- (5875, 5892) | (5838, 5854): 0.87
